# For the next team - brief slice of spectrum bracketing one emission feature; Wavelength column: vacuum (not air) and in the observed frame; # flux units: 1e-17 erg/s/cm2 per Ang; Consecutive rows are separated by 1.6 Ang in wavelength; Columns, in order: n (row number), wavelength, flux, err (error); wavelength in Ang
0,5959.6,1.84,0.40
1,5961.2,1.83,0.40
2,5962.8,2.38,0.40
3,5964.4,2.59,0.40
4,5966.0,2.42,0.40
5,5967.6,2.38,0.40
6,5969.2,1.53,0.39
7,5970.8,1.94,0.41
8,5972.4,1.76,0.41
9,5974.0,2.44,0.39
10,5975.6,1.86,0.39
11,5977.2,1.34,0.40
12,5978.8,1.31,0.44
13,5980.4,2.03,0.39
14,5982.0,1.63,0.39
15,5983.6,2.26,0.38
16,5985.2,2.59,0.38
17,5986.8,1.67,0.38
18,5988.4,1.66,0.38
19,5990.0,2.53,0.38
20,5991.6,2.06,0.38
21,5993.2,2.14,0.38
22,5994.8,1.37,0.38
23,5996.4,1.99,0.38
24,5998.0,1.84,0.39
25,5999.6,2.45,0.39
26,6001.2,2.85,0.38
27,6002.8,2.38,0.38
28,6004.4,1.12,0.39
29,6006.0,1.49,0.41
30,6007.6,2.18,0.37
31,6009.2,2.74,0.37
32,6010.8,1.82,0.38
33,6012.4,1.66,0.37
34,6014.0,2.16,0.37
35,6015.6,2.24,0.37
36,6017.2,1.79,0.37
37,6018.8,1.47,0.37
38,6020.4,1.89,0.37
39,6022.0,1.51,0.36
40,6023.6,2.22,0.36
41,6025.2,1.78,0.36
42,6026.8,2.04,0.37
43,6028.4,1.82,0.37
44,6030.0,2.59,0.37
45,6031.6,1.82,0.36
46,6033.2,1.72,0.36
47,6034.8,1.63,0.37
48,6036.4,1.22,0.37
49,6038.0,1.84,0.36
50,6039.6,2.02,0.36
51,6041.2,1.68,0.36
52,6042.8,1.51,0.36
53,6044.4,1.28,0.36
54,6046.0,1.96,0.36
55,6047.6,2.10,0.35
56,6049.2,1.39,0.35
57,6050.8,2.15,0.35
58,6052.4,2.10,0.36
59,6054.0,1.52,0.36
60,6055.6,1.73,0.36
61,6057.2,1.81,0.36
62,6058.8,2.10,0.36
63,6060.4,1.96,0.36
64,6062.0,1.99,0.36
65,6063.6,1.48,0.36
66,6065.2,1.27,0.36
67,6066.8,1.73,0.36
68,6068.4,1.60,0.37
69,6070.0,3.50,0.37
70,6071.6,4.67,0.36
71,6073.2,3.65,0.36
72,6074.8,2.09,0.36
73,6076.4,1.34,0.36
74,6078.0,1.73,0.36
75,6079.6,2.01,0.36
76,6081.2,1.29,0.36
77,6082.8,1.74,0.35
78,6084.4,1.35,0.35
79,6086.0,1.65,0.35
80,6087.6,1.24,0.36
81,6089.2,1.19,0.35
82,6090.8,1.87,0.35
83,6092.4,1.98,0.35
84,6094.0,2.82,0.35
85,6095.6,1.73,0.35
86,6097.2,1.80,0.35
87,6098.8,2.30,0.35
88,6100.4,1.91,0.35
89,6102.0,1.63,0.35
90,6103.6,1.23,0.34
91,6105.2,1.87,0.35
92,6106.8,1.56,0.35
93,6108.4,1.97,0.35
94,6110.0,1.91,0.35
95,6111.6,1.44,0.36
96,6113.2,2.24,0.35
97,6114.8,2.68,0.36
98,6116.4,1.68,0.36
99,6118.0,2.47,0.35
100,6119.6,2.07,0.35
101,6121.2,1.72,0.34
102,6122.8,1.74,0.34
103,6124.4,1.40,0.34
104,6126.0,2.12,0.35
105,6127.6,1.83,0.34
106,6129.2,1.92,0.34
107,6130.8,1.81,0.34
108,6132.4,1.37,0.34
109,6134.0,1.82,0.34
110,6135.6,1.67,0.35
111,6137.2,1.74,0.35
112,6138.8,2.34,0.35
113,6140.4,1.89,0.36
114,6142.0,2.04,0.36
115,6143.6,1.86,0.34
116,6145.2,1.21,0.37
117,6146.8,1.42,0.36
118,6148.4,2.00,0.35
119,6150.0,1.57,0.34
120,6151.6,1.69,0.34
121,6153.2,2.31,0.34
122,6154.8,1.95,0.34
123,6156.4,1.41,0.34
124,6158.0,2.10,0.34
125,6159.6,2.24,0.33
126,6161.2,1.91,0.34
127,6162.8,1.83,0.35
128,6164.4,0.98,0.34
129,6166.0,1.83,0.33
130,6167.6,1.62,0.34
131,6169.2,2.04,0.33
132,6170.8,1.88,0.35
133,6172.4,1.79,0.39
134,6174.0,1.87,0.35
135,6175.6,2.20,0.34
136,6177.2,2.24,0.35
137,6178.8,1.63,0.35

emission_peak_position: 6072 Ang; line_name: H-beta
